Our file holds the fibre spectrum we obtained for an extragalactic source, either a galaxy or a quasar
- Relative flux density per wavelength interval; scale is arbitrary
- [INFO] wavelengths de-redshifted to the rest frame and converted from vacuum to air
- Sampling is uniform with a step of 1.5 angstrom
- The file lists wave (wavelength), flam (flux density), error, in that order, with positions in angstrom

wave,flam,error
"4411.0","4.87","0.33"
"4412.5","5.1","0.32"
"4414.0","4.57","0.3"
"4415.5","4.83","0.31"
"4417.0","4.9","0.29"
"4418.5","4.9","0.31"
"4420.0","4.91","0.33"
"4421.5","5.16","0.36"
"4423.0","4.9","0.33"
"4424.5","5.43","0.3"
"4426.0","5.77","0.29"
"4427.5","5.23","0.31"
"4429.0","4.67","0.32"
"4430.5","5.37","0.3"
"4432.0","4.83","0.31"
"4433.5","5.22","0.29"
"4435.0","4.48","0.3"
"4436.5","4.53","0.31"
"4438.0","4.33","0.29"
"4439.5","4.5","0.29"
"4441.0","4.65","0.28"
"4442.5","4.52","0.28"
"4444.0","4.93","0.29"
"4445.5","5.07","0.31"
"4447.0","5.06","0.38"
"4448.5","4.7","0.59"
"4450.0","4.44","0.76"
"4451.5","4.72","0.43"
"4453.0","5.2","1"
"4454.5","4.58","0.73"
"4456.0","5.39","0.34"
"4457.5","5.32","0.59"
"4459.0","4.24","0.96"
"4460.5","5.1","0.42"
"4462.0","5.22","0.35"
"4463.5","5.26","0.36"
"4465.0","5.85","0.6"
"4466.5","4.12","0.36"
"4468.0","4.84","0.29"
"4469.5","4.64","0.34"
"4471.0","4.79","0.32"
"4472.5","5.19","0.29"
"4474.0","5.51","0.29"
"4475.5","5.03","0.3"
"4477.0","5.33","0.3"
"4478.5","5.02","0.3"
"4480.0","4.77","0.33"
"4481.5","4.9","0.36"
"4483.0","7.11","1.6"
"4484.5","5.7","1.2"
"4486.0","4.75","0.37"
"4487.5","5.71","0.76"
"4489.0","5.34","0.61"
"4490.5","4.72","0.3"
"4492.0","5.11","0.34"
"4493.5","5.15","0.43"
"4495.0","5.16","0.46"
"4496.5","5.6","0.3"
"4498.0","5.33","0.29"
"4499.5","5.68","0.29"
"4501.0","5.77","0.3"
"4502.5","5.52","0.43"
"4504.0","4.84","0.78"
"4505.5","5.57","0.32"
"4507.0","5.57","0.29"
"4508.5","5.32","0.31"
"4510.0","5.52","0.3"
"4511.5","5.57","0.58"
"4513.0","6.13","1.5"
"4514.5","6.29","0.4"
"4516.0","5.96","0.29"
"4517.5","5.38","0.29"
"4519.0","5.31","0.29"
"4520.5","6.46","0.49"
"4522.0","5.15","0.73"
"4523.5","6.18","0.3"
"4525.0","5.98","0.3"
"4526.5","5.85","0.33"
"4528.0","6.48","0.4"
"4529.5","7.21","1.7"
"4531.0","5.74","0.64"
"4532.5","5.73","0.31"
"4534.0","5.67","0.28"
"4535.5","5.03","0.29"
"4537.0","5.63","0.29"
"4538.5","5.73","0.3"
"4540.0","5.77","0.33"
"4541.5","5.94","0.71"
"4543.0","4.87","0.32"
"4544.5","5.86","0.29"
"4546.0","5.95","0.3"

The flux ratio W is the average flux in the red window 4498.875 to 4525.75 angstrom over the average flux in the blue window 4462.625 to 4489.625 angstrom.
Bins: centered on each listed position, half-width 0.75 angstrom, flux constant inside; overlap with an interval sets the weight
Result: 1.09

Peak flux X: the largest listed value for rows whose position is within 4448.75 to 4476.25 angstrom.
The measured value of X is 5.85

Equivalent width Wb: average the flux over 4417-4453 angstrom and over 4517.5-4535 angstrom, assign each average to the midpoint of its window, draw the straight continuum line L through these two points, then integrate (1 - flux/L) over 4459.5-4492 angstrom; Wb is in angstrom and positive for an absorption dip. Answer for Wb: 1.1 angstrom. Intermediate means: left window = 4.89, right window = 5.94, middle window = 5.18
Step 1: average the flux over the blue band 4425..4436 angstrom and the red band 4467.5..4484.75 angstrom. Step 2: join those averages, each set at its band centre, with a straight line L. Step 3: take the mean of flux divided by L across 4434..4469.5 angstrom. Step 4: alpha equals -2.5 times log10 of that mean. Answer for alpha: 0.07 mag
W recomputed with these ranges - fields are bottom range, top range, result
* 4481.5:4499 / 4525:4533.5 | 1.14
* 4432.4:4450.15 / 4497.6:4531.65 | 1.23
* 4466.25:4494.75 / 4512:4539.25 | 1.14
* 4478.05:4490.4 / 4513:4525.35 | 1.09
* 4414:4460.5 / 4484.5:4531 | 1.15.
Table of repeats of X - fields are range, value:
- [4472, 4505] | 7.11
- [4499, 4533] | 7.21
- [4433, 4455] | 5.22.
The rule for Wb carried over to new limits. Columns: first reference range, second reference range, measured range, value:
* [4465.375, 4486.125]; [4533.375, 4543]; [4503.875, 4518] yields -0.7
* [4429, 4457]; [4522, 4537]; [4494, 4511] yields 0.4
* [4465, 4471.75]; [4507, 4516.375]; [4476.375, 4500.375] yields -0.6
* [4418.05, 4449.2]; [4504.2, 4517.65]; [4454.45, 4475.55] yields 0.8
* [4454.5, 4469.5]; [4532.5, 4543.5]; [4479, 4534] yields -3.1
